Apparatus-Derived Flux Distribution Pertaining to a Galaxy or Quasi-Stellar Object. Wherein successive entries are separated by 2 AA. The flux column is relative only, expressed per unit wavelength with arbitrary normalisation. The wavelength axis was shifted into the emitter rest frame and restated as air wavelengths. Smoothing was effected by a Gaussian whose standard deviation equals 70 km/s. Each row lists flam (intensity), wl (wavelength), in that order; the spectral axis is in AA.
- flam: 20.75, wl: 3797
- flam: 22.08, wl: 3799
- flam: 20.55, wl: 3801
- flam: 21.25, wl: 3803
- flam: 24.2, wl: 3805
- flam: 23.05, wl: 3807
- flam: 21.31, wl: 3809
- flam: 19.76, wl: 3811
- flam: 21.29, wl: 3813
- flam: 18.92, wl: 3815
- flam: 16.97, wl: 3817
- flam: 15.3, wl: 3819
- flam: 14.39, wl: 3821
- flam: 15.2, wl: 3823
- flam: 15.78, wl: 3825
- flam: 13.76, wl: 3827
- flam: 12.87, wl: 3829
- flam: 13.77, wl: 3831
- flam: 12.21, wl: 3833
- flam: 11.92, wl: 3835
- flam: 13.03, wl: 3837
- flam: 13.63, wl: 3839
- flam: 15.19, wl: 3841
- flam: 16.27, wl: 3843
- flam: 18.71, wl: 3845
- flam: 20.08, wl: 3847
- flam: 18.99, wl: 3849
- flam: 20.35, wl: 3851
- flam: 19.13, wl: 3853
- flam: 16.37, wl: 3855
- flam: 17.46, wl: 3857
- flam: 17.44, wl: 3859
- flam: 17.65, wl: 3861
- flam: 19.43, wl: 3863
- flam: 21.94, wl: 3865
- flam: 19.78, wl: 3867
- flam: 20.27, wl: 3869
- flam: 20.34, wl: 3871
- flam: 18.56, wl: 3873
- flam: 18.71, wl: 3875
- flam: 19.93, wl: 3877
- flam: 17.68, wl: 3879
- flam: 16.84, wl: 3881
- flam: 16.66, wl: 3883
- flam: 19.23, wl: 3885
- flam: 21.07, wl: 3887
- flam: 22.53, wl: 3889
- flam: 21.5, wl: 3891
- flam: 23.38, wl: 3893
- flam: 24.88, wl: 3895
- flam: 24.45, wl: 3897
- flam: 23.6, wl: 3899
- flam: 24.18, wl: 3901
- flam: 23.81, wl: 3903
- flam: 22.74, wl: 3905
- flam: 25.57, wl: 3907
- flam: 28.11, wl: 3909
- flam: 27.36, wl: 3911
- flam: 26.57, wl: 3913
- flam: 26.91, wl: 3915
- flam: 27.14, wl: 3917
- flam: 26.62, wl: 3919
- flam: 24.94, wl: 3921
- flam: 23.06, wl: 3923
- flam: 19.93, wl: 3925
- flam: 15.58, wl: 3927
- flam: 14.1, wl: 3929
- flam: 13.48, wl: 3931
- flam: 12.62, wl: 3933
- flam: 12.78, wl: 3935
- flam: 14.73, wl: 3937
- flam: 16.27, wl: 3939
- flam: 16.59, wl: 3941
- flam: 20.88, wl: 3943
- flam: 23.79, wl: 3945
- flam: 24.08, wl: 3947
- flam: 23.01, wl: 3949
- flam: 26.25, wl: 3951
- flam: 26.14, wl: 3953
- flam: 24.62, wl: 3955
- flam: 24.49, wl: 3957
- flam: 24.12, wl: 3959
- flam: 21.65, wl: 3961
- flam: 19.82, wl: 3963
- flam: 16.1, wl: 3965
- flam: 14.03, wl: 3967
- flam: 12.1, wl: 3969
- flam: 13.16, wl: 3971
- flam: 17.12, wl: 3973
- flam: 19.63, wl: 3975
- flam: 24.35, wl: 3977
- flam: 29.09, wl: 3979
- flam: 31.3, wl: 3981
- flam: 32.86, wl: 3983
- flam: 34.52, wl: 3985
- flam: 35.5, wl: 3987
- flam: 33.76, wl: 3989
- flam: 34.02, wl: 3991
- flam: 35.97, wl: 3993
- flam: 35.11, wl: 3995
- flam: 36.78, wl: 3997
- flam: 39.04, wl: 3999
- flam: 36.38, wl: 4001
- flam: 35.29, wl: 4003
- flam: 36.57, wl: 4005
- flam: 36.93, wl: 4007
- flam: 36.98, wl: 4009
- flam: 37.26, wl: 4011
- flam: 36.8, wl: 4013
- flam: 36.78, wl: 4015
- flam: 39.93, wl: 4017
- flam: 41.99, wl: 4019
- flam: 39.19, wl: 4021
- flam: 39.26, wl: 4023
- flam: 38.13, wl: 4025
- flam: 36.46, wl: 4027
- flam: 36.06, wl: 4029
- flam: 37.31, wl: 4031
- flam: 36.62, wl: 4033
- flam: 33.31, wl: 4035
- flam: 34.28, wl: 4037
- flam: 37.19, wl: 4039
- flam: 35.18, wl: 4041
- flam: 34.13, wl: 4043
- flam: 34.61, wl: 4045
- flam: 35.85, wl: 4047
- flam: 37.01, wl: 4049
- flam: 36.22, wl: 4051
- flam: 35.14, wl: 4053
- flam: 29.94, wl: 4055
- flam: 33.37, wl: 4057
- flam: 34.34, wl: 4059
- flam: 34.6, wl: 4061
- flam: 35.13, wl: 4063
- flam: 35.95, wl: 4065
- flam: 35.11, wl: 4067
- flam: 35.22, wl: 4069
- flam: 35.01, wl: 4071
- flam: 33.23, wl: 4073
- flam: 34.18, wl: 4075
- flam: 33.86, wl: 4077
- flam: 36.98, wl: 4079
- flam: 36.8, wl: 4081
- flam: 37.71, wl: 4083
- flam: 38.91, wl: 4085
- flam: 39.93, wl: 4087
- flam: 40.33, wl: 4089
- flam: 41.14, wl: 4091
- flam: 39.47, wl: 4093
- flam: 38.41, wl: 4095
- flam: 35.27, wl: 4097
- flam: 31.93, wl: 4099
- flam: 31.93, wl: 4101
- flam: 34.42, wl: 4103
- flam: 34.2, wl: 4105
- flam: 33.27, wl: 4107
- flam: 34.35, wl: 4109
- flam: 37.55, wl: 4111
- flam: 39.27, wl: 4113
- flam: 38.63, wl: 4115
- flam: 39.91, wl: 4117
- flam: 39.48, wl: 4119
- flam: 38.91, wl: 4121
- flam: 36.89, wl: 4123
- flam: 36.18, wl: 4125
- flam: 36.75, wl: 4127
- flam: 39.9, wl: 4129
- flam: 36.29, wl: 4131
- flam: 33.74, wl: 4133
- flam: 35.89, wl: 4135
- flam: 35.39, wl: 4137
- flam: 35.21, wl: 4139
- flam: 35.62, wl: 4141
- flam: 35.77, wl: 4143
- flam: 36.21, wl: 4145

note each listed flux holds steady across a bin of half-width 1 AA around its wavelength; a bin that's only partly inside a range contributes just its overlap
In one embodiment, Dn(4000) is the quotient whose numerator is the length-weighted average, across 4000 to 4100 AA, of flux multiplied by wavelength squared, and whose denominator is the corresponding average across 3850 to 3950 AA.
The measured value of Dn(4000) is 1.90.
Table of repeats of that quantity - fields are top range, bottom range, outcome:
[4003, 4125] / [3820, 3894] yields 2.29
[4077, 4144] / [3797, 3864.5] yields 2.41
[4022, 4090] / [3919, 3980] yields 1.91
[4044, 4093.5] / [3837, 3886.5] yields 2.18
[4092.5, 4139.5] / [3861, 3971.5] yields 1.92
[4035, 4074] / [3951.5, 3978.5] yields 1.81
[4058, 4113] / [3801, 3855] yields 2.38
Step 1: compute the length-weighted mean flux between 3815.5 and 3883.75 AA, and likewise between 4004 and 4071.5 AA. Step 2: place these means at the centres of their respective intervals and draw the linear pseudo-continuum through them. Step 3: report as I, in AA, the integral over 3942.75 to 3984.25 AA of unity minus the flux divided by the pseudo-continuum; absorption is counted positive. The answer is 8.9 AA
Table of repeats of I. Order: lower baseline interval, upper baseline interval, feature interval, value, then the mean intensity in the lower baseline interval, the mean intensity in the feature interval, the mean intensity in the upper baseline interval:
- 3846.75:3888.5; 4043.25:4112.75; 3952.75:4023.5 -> -3.4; 19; 30.2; 35.7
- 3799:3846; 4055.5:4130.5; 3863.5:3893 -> 1.8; 17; 19.8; 36.4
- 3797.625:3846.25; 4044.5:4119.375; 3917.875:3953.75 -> 8.1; 17.2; 19.7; 36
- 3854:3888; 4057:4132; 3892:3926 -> -4.9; 18.8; 24.9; 36.5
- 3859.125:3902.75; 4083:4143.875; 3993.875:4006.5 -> -3.3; 20.6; 36.5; 36.8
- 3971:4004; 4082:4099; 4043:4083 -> 1.8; 31.4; 34.9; 38.5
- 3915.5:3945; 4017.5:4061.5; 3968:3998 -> -1.0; 18.8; 28.4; 36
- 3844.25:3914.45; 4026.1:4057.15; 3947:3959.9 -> 1.3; 21.1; 24.7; 35.2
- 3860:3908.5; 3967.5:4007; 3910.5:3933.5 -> 2.5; 21.1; 21.6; 30.1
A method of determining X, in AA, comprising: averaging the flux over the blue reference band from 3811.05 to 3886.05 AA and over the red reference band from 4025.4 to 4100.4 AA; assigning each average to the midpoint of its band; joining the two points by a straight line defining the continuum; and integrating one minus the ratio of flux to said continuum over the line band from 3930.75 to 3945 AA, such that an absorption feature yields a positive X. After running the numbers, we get 5.1 AA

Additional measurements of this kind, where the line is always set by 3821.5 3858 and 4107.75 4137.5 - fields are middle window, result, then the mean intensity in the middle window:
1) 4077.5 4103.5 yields -1.8 AA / 37.2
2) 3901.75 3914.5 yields -2.9 AA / 25.7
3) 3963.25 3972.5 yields 4.0 AA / 14.5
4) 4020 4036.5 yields -3.8 AA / 37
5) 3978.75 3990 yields -2.6 AA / 33.1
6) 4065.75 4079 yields -0.5 AA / 34.7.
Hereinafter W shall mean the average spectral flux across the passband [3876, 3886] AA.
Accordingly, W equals 18.1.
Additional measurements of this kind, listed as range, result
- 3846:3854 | 19.6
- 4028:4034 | 36.7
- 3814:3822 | 16.4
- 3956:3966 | 21.2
